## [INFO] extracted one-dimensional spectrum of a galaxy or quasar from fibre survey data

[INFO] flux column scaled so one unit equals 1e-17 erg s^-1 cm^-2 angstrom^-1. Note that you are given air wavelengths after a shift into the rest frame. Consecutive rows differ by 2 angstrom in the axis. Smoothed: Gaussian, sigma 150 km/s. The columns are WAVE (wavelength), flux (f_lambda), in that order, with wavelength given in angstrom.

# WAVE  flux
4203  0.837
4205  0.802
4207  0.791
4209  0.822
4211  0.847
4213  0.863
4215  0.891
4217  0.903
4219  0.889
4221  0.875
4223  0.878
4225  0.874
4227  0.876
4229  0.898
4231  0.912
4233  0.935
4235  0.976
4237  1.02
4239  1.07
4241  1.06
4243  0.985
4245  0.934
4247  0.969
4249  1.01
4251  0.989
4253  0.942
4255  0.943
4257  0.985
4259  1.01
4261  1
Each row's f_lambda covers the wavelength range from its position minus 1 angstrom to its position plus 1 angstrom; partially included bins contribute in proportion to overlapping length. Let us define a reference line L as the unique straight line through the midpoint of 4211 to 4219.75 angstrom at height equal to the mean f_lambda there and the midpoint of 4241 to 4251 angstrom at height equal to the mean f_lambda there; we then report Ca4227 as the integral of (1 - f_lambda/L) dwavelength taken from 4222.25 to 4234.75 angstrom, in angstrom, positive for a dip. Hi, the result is 0.3 angstrom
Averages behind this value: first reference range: 0.882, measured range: 0.901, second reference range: 0.985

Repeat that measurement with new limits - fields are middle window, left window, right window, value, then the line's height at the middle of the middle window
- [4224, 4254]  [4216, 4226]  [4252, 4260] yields -1.1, 0.928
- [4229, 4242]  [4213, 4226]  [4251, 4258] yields -1.0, 0.919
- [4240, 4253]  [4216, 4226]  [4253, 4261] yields -0.5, 0.95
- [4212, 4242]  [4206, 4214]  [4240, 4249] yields -0.6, 0.909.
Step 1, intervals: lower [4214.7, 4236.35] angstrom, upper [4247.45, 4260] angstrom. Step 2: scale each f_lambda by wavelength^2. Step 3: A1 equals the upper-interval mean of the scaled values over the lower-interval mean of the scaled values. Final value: 1.10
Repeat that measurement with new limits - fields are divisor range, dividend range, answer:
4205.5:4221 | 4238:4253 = 1.18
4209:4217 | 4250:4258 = 1.14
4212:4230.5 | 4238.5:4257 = 1.13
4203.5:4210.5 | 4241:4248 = 1.23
